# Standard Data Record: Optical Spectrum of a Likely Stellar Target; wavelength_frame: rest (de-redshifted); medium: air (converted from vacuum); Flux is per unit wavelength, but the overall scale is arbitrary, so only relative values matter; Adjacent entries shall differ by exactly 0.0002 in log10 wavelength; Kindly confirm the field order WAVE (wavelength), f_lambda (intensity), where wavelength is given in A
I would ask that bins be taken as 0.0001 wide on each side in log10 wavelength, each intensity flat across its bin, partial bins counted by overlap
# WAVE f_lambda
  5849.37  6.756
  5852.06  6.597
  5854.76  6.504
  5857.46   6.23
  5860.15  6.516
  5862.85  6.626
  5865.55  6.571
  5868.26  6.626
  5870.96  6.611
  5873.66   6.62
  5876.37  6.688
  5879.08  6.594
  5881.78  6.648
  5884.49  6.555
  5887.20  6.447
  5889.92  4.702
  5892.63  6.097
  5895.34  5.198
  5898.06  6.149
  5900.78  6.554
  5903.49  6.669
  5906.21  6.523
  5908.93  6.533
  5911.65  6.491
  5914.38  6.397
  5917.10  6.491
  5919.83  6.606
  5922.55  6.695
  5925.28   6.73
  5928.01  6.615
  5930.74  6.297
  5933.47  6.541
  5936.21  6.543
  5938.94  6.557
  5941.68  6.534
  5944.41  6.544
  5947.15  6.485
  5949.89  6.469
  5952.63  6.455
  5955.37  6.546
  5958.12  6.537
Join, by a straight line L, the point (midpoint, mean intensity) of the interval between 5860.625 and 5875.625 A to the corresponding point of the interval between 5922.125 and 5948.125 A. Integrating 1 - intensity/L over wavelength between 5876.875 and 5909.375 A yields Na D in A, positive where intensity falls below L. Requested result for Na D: 1.8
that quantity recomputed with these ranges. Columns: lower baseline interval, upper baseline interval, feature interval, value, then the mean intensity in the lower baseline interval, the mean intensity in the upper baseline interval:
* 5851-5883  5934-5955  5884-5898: 1.64 A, 6.57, 6.52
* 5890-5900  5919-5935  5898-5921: -1.54 A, 5.72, 6.58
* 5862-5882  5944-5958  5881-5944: 1.76 A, 6.62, 6.5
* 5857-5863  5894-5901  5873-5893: -0.62 A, 6.47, 5.87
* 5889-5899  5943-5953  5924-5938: -0.79 A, 5.55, 6.5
